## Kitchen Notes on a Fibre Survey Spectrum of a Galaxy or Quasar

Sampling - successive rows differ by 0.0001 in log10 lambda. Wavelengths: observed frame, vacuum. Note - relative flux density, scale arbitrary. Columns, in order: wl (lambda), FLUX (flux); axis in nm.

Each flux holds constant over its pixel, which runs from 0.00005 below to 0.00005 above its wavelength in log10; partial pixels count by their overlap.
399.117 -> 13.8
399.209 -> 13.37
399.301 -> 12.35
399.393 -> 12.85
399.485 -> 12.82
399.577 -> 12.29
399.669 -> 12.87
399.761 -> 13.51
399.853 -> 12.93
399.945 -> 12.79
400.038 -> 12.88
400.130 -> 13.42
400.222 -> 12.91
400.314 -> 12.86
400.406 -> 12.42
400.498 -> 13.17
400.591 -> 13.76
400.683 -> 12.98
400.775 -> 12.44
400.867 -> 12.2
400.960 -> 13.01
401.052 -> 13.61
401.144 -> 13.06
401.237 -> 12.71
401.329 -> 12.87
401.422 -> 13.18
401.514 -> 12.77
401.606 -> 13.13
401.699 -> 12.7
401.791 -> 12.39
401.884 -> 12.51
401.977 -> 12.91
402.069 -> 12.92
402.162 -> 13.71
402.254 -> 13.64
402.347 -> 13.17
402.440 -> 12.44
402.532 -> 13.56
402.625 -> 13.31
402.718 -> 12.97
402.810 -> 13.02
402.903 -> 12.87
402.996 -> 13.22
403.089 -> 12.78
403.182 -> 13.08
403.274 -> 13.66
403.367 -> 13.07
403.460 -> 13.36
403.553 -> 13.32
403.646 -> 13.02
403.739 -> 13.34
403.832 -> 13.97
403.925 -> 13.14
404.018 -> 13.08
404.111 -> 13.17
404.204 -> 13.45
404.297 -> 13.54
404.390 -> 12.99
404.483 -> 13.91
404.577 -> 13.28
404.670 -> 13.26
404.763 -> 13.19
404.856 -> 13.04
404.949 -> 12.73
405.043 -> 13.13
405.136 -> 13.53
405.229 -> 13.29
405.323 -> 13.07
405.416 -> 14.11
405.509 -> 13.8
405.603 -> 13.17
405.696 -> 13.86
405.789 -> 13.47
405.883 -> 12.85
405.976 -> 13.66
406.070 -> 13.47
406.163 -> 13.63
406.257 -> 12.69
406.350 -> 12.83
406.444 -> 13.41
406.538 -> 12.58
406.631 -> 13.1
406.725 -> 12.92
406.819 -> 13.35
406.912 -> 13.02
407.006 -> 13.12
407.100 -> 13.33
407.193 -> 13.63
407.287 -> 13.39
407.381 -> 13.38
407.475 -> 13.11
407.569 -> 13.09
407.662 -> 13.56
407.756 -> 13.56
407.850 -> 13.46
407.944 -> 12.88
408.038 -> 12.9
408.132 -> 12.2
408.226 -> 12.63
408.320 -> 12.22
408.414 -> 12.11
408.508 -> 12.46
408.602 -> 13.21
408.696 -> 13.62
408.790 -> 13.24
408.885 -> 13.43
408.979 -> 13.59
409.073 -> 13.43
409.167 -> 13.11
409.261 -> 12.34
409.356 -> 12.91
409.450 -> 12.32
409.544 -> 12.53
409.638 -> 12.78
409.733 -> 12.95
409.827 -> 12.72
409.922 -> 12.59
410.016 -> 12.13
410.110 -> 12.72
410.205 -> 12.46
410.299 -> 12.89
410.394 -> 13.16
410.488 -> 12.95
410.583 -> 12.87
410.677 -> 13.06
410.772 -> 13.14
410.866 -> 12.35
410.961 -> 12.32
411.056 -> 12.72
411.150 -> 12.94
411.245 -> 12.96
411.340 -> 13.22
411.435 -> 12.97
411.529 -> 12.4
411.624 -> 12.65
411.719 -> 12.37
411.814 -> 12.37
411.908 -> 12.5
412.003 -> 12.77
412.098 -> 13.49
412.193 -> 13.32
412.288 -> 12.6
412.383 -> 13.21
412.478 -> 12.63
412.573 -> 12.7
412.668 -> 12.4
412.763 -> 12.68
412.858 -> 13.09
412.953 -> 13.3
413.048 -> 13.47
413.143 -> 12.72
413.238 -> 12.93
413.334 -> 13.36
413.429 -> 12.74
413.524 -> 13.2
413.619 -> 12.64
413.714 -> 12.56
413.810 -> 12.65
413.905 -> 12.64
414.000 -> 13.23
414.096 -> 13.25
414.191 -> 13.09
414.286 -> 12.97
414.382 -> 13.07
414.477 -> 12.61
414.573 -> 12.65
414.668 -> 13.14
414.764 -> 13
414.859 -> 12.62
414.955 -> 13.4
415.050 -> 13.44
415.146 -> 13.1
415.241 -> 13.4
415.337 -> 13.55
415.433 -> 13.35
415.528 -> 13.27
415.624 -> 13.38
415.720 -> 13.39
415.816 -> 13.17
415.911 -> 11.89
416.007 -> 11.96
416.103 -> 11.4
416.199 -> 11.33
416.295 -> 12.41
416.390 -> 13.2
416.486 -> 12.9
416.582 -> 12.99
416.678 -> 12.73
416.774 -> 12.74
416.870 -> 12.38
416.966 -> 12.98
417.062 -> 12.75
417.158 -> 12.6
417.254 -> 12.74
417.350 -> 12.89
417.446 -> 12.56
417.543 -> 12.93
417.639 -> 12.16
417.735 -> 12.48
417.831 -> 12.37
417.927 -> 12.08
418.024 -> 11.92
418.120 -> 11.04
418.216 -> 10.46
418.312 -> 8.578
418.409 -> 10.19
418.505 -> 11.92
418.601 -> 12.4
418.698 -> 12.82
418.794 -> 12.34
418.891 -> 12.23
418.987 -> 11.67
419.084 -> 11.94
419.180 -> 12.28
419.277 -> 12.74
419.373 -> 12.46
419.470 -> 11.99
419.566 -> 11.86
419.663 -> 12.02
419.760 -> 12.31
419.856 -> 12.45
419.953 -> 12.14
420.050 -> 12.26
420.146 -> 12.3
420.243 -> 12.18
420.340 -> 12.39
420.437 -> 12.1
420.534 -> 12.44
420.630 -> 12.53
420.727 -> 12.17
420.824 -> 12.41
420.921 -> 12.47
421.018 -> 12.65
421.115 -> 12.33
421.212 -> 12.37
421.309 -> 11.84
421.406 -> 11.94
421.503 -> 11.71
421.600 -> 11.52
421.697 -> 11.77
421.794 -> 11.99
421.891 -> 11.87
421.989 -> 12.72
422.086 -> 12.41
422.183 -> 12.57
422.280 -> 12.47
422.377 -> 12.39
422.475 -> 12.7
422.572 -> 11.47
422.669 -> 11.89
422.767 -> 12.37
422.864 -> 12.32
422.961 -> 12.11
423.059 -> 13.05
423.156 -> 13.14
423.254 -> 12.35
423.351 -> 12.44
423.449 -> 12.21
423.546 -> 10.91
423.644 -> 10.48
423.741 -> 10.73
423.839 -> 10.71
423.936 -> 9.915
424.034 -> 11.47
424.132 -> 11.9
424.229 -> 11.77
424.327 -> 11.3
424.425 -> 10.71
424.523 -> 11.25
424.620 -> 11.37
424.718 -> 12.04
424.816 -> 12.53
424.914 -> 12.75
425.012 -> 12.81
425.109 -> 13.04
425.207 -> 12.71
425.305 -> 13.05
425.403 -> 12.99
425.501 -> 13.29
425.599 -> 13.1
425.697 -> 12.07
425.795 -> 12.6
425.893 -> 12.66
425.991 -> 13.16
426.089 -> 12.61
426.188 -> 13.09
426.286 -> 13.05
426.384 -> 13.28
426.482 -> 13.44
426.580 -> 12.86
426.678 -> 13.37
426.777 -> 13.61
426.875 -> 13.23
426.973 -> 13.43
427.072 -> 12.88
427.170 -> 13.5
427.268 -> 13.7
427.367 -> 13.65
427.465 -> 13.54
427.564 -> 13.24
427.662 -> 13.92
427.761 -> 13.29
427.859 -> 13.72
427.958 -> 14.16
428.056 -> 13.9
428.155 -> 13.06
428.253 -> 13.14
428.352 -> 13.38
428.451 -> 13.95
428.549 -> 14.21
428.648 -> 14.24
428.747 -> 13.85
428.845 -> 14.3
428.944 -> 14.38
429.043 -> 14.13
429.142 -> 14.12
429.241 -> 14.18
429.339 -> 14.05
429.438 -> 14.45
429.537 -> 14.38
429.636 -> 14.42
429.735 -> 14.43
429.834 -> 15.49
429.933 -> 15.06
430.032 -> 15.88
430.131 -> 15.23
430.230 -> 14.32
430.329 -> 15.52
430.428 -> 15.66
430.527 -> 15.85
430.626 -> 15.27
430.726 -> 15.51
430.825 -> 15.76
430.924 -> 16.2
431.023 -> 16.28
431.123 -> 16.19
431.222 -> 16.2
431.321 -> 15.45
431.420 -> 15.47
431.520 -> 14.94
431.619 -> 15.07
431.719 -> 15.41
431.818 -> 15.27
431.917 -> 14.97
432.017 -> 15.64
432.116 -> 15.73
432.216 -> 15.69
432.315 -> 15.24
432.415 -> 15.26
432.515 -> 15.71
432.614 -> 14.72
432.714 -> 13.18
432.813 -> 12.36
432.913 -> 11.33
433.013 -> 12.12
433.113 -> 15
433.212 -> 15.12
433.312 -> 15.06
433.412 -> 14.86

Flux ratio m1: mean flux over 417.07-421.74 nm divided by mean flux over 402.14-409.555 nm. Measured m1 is 0.9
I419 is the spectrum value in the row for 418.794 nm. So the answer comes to 12.34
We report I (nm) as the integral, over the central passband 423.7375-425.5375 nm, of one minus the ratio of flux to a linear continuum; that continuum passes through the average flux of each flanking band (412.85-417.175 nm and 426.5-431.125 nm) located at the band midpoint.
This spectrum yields 0.25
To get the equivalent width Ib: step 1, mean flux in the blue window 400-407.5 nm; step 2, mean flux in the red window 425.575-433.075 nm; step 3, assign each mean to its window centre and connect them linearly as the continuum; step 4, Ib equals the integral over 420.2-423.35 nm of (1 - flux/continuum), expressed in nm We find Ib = 0.373 nm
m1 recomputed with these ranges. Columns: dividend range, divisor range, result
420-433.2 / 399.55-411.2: 1.02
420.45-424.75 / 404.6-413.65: 0.92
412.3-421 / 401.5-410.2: 0.96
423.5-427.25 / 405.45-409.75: 0.94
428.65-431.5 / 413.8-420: 1.21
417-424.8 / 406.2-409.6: 0.92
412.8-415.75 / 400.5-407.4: 0.99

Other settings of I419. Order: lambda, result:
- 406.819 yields 13.35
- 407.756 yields 13.56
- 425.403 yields 12.99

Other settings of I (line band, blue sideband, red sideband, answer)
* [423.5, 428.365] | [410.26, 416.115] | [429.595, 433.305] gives 0.596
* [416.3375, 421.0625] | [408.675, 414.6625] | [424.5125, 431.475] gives 0.388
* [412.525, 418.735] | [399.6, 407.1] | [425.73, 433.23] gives 0.484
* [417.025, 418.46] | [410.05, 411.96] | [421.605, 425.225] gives 0.055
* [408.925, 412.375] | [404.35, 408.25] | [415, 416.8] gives 0.065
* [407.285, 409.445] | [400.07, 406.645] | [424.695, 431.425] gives 0.050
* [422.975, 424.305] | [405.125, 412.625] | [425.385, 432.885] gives 0.219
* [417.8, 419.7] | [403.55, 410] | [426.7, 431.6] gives 0.287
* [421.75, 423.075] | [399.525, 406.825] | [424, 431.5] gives 0.129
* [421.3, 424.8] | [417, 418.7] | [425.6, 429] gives 0.249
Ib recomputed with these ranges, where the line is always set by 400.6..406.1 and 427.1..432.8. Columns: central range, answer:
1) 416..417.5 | 0.15 nm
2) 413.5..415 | 0.10 nm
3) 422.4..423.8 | 0.22 nm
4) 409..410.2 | 0.07 nm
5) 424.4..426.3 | 0.24 nm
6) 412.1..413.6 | 0.08 nm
